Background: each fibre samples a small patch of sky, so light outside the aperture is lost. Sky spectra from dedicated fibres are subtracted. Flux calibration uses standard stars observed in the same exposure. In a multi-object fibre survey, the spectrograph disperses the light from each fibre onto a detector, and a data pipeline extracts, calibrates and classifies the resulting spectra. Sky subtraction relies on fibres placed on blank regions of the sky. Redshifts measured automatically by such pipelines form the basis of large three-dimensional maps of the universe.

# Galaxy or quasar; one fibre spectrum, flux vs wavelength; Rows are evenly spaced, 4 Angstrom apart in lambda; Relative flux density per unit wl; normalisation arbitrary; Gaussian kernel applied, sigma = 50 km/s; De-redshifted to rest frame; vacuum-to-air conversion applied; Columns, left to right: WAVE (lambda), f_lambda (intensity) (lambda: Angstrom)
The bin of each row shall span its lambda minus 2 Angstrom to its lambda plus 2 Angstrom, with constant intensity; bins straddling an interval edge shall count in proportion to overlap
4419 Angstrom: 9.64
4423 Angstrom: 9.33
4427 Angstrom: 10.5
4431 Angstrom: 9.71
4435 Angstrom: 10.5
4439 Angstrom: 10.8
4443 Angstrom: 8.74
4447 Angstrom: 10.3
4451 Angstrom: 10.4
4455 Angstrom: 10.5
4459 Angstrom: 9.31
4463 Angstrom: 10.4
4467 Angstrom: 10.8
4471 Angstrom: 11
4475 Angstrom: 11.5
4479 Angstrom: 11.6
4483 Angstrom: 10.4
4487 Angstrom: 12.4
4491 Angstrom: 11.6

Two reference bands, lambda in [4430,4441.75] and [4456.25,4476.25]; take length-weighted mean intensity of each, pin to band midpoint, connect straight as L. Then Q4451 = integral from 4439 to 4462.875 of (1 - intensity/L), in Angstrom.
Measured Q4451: 1.0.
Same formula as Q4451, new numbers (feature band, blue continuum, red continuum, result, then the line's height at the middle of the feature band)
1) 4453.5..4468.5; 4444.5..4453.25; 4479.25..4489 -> 0.6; 10.7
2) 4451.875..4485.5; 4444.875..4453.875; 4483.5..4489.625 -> 1.2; 11.1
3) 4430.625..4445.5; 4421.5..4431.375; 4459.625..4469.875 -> 0.1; 10.1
